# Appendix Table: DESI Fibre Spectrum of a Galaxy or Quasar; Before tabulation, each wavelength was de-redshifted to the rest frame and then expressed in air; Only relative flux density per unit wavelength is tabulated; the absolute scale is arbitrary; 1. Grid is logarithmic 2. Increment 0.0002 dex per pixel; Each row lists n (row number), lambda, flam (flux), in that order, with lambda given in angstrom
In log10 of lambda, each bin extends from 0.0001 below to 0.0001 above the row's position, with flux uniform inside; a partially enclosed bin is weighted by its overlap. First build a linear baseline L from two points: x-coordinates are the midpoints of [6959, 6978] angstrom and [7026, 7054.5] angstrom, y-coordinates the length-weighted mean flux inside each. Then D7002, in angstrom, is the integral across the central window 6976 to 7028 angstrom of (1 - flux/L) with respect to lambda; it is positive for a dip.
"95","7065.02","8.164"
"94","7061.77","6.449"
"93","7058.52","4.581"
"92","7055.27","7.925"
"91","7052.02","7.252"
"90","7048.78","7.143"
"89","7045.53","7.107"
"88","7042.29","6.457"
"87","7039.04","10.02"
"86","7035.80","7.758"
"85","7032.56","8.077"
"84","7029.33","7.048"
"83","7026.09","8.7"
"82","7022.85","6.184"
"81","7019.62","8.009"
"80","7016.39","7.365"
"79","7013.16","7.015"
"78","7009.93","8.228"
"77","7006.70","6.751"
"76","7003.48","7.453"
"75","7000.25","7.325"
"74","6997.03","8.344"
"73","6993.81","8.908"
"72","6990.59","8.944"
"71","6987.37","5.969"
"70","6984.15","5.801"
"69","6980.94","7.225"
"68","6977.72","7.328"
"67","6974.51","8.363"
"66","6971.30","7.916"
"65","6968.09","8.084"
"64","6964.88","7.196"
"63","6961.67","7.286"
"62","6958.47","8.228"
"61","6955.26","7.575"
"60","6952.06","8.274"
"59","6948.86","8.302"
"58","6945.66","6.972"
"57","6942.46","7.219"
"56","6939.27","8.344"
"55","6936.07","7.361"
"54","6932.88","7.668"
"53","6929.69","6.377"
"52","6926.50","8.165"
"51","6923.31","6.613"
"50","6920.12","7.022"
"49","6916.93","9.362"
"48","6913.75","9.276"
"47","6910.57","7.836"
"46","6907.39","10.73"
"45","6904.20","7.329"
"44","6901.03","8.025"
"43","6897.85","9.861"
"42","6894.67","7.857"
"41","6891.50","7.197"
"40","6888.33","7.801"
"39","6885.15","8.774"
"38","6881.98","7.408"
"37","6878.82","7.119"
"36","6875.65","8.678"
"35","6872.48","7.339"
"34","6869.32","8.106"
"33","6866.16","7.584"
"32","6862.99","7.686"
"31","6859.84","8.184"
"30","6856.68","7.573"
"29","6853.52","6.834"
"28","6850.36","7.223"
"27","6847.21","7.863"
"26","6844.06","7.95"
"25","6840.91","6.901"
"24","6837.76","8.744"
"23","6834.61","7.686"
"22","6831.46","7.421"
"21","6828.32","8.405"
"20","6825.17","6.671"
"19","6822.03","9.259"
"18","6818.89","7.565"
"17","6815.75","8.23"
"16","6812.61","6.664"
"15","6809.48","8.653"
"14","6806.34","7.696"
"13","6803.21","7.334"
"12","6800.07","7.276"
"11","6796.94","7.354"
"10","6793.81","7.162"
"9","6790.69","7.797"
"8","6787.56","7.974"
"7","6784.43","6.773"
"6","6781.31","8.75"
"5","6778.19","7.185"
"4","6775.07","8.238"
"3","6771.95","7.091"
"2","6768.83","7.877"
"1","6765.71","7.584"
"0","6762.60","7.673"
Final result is 1.7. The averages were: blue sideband 7.75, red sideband 7.68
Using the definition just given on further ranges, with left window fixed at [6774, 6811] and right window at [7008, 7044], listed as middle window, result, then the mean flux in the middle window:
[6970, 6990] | 1.3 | 7.18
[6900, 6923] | -2.2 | 8.42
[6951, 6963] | -0.2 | 7.83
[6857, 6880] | -0.4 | 7.81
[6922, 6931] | 0.7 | 7.09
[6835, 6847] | -0.3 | 7.85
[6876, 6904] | -1.1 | 8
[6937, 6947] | 0.2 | 7.51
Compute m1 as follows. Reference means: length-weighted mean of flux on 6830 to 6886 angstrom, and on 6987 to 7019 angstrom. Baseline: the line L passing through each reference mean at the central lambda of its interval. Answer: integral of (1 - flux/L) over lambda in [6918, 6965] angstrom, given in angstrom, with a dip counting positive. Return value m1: 1.0 angstrom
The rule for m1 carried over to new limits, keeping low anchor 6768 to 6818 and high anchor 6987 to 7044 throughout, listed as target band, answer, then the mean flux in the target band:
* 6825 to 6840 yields -0.4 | 7.85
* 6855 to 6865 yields -0.2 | 7.79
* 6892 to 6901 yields -1.0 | 8.51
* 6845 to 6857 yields 0.4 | 7.38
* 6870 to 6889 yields -0.5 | 7.87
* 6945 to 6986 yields 0.7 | 7.58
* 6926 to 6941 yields 0.3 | 7.54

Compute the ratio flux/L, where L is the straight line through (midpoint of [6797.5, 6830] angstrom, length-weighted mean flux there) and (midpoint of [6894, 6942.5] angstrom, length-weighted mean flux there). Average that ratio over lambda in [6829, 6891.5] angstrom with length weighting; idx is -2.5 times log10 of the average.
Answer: 0.03 mag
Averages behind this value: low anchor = 7.76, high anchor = 8.1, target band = 7.73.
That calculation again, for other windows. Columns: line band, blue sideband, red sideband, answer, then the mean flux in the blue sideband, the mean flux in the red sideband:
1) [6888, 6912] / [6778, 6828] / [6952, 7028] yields -0.099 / 7.68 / 7.59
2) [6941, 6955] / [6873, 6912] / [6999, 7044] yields 0.035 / 8.19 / 7.6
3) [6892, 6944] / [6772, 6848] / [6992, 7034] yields -0.050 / 7.72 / 7.65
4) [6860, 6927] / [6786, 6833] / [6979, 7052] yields -0.063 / 7.7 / 7.53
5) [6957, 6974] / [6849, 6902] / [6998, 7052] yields -0.017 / 7.84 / 7.54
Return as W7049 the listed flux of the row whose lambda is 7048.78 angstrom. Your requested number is 7.143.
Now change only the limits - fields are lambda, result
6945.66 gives 6.972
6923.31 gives 6.613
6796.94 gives 7.354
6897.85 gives 9.861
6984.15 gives 5.801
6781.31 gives 8.75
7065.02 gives 8.164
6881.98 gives 7.408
